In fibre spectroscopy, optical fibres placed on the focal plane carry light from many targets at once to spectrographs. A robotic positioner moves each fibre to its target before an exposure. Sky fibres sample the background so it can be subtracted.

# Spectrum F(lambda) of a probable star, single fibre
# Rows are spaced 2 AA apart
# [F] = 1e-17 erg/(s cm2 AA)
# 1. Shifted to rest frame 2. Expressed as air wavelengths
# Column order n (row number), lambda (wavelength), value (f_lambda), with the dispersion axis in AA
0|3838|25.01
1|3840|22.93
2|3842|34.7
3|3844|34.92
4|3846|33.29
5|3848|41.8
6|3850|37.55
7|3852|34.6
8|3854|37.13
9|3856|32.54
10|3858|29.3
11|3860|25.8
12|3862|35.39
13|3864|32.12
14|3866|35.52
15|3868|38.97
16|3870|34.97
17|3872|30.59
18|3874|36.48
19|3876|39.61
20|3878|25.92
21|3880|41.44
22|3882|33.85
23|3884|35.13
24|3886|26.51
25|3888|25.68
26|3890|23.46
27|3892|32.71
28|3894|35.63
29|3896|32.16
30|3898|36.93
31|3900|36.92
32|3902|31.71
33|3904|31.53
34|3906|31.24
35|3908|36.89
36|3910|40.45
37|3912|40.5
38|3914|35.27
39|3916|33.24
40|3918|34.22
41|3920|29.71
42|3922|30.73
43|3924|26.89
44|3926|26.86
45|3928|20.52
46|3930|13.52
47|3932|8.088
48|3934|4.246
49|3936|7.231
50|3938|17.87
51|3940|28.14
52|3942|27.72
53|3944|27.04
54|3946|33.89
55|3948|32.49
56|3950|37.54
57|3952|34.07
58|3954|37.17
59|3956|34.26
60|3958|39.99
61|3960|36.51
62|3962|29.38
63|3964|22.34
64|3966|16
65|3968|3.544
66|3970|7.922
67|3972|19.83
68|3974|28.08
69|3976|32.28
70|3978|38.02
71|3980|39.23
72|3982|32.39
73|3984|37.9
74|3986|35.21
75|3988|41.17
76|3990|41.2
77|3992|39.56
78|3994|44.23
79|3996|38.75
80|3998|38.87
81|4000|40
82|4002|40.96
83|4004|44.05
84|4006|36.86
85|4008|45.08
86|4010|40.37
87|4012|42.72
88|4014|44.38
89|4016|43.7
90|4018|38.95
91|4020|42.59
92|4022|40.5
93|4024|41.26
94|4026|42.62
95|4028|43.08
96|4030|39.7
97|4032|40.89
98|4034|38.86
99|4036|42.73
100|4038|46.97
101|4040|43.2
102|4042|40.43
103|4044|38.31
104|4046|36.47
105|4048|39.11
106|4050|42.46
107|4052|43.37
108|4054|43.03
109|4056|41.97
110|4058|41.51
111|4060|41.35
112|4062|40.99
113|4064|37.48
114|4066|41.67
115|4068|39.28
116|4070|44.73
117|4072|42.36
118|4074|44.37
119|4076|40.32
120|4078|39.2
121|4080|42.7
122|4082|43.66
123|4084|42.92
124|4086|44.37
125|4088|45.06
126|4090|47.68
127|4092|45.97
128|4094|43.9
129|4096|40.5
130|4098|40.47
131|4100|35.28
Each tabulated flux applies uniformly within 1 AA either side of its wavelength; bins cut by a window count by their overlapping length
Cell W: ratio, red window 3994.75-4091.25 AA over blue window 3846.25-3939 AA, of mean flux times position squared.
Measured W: 1.5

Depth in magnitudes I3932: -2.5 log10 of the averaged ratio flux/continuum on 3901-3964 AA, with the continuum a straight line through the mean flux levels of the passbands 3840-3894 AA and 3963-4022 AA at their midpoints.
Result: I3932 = 0.18 mag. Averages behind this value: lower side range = 33.3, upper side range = 35.1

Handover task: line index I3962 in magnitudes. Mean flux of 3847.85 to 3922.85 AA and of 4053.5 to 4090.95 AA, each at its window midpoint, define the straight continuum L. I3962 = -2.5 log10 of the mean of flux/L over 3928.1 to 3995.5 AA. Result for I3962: 0.31 mag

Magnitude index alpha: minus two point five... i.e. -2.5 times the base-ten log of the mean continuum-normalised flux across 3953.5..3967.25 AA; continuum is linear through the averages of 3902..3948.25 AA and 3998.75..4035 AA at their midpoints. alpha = 0.08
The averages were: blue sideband 26.9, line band 30.1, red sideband 41.5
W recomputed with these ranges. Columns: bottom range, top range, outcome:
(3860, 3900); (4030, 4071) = 1.35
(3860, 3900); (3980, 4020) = 1.29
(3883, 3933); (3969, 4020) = 1.29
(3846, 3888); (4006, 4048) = 1.32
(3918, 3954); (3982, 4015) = 1.70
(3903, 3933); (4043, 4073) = 1.50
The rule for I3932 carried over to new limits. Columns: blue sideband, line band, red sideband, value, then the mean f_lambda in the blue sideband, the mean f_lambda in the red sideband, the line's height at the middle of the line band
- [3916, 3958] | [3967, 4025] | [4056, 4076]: -0.10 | 26.1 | 41.5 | 33.2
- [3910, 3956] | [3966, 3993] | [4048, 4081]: 0.09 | 27.1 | 41.6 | 32.3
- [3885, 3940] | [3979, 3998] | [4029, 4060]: -0.10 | 27.8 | 41.3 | 35.6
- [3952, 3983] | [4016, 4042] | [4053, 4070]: -0.14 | 28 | 41.1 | 36.6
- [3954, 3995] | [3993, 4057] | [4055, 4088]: -0.13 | 31.1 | 41.9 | 36.7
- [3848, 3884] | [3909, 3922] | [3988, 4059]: 0.04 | 34.5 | 41.4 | 36.6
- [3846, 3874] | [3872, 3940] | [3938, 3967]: 0.12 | 34.4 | 30.7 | 32.6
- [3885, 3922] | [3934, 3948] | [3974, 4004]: 0.47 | 33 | 38.4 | 35.4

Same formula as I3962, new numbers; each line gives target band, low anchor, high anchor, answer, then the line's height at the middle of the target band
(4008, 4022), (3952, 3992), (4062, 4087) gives -0.20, 35.3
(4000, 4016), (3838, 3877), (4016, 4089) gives -0.06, 39.9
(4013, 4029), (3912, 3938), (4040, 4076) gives -0.17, 36.1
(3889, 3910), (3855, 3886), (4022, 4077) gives 0.05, 34.9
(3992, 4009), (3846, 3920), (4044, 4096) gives -0.05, 39.1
